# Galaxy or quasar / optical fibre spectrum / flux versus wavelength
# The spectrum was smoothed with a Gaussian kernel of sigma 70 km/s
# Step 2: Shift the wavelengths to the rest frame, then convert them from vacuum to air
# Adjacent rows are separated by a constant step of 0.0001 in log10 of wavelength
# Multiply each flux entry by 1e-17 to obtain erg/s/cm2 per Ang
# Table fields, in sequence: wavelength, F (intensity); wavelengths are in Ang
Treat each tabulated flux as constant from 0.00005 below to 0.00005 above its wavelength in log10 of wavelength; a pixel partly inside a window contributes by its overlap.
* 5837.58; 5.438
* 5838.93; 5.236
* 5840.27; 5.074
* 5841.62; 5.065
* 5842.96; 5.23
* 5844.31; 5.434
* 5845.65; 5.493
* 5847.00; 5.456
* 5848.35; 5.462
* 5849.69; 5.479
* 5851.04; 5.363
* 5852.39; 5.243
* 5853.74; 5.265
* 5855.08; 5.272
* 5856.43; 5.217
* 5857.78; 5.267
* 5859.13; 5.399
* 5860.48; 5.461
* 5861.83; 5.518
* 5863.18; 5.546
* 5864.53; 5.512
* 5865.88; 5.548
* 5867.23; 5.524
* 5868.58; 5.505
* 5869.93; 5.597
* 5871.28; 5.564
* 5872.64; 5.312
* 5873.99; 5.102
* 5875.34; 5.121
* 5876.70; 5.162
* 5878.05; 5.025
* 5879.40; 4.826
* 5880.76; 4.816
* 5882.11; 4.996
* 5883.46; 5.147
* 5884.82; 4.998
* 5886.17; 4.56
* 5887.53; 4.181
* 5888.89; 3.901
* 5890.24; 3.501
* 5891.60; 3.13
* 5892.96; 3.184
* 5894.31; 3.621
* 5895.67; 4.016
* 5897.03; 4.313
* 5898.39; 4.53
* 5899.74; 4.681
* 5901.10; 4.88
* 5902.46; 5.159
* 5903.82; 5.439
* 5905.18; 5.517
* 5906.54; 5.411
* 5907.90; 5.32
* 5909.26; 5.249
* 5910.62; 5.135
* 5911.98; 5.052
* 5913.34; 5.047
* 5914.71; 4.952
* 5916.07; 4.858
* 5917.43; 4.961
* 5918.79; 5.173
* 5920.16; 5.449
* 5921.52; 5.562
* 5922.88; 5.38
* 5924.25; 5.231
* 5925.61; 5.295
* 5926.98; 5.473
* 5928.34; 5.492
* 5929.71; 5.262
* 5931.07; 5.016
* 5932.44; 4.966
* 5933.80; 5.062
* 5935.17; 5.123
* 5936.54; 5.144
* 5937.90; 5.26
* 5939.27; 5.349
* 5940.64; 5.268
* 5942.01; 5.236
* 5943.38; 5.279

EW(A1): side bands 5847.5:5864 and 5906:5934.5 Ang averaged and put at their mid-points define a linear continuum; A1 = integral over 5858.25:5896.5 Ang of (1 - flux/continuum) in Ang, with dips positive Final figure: 3.41 Ang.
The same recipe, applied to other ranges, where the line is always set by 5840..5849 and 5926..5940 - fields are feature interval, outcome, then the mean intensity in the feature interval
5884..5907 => 3.72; 4.41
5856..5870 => -0.42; 5.46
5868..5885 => 0.37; 5.17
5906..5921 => 0.26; 5.15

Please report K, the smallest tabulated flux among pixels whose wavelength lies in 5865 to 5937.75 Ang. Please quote 3.13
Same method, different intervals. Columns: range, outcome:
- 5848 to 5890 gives 3.901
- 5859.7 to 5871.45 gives 5.461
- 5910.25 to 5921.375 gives 4.858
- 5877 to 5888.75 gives 4.181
